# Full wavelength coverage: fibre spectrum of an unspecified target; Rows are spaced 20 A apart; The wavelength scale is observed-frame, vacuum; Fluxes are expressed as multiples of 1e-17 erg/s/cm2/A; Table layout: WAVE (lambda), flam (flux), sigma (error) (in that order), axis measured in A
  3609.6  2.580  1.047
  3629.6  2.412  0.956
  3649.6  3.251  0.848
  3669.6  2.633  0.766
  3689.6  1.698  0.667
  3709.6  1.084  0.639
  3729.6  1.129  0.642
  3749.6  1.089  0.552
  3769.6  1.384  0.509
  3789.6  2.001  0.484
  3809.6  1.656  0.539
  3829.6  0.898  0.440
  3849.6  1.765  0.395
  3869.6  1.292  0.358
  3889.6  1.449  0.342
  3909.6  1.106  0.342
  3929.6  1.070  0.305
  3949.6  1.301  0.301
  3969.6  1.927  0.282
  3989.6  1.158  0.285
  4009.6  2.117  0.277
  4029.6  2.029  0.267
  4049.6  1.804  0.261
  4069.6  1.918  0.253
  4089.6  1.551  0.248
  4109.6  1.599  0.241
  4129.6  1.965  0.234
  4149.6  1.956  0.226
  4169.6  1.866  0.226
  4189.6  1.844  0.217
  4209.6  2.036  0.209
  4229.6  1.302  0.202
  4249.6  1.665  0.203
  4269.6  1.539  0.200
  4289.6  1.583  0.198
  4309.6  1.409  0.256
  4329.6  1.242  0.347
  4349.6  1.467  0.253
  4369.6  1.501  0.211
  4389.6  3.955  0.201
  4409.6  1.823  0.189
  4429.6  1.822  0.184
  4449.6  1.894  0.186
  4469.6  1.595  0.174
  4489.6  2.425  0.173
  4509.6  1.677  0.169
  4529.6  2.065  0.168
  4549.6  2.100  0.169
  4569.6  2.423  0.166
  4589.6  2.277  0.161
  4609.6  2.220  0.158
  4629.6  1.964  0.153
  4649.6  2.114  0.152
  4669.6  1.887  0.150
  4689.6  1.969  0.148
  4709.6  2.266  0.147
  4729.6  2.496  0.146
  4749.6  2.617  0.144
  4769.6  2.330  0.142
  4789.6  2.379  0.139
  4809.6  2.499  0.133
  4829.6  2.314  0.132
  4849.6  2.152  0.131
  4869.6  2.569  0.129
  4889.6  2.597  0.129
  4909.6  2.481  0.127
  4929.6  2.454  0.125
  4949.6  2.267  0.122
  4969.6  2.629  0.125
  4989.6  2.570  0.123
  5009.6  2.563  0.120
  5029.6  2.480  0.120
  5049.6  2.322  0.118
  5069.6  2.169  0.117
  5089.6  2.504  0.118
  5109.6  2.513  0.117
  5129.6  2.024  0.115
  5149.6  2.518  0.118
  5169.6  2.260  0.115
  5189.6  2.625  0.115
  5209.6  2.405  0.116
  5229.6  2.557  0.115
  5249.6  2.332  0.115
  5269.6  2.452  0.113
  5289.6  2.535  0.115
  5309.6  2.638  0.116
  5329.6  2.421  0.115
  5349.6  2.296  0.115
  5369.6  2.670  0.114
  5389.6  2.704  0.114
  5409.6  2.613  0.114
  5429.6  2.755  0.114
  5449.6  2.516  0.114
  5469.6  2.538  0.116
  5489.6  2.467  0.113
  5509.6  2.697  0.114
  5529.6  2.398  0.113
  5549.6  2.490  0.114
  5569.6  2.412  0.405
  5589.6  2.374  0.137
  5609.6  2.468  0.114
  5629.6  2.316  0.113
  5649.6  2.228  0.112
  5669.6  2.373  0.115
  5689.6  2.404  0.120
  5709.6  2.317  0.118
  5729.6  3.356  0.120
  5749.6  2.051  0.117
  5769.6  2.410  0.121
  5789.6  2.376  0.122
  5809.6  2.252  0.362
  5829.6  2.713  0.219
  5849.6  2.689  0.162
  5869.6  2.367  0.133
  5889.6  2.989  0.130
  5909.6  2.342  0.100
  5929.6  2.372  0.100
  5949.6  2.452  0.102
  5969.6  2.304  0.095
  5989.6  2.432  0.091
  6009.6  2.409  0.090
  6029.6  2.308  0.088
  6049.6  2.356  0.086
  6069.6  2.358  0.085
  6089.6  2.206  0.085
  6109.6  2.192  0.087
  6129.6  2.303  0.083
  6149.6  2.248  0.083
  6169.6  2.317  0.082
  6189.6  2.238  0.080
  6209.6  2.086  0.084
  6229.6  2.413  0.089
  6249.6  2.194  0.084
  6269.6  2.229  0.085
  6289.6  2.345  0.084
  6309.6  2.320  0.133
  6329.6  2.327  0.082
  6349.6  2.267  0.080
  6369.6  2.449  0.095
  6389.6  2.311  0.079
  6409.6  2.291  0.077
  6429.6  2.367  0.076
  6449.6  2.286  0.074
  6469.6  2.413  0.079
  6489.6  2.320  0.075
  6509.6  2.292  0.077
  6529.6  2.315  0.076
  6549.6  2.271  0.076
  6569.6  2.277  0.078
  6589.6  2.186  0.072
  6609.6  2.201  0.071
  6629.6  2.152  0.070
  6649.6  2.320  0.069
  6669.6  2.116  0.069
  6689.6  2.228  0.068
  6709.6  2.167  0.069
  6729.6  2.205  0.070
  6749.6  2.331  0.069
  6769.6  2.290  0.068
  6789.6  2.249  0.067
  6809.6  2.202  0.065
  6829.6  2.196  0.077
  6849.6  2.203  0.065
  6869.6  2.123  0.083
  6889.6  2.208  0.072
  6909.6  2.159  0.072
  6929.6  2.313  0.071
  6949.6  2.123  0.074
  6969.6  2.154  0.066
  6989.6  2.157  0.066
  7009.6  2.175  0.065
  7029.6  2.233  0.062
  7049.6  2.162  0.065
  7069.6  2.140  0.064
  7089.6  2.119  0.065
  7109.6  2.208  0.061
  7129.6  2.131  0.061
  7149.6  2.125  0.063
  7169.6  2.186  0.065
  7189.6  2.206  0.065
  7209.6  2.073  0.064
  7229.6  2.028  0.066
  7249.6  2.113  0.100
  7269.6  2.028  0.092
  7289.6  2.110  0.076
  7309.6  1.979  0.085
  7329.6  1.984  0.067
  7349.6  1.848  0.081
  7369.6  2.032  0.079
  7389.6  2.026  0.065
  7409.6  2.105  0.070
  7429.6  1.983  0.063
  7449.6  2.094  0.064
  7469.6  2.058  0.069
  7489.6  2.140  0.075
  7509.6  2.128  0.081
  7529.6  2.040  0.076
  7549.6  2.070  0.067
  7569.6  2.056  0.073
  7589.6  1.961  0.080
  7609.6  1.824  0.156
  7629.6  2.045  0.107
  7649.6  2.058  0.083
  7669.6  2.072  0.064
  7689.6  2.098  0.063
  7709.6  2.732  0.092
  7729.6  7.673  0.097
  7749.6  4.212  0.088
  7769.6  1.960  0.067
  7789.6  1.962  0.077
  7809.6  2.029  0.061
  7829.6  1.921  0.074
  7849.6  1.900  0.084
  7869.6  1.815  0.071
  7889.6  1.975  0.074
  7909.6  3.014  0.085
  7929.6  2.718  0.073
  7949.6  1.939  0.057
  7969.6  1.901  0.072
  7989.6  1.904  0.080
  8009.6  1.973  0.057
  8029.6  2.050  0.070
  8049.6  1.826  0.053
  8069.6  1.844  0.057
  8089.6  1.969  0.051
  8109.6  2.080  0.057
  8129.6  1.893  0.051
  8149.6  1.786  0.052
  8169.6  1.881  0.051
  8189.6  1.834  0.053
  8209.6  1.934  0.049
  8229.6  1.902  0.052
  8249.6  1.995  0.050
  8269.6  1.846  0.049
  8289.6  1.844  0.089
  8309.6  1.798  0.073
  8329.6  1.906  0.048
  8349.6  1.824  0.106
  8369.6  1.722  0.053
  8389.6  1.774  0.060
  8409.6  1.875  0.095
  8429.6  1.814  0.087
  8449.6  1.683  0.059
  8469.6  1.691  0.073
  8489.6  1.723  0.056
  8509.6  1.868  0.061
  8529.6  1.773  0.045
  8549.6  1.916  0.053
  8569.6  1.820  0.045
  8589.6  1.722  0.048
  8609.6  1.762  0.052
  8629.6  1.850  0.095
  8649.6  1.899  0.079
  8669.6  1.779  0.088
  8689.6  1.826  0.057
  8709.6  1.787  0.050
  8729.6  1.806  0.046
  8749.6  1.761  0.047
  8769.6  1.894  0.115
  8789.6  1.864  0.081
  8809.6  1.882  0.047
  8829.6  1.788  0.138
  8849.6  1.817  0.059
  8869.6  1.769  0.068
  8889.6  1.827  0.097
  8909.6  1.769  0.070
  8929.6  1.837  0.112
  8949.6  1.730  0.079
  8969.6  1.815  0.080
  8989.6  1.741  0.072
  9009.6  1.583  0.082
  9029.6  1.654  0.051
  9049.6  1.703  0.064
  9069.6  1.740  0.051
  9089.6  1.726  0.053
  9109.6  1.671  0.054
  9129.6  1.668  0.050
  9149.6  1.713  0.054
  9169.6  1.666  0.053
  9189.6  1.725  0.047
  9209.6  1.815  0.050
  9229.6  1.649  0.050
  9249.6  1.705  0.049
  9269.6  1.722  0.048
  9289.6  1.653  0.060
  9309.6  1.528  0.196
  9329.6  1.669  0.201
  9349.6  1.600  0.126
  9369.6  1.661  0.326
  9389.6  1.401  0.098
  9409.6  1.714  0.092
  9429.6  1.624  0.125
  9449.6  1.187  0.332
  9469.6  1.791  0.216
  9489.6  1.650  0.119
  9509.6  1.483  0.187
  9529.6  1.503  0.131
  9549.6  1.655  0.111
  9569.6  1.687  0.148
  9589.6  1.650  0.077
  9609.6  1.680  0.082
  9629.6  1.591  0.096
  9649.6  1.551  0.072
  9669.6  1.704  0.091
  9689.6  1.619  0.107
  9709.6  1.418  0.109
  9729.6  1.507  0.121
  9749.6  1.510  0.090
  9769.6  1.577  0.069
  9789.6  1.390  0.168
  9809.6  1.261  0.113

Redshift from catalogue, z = 0.177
